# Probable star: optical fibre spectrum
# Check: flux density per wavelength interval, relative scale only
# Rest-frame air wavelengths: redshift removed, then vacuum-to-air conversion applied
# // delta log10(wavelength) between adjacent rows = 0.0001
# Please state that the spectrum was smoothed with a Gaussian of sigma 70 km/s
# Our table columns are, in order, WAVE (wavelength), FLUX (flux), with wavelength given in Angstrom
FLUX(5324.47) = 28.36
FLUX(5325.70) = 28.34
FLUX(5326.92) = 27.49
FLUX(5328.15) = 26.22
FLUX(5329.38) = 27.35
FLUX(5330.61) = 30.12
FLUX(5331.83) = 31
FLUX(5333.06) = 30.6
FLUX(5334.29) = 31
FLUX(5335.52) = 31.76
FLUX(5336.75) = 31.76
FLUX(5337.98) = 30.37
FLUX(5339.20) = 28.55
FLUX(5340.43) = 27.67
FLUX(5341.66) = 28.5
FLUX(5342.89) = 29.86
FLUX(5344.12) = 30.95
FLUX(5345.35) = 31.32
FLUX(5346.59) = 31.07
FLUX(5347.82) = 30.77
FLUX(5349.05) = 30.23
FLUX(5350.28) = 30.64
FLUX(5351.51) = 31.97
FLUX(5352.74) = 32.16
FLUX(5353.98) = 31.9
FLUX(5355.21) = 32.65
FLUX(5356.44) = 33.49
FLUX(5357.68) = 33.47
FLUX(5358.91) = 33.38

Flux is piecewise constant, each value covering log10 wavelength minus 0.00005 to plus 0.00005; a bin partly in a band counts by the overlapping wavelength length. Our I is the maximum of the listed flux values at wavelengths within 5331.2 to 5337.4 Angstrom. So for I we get 31.76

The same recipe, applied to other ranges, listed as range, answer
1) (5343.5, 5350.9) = 31.32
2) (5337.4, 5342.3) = 30.37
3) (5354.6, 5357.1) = 33.49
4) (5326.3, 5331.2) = 30.12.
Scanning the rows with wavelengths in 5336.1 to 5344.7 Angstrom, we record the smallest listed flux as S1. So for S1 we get 27.67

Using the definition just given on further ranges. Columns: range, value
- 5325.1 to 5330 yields 26.22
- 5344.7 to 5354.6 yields 30.23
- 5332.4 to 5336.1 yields 30.6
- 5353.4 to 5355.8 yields 31.9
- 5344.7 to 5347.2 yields 31.07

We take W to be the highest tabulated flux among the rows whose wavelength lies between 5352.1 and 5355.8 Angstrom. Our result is 32.65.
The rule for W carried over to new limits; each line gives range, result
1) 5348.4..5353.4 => 32.16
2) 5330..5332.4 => 31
